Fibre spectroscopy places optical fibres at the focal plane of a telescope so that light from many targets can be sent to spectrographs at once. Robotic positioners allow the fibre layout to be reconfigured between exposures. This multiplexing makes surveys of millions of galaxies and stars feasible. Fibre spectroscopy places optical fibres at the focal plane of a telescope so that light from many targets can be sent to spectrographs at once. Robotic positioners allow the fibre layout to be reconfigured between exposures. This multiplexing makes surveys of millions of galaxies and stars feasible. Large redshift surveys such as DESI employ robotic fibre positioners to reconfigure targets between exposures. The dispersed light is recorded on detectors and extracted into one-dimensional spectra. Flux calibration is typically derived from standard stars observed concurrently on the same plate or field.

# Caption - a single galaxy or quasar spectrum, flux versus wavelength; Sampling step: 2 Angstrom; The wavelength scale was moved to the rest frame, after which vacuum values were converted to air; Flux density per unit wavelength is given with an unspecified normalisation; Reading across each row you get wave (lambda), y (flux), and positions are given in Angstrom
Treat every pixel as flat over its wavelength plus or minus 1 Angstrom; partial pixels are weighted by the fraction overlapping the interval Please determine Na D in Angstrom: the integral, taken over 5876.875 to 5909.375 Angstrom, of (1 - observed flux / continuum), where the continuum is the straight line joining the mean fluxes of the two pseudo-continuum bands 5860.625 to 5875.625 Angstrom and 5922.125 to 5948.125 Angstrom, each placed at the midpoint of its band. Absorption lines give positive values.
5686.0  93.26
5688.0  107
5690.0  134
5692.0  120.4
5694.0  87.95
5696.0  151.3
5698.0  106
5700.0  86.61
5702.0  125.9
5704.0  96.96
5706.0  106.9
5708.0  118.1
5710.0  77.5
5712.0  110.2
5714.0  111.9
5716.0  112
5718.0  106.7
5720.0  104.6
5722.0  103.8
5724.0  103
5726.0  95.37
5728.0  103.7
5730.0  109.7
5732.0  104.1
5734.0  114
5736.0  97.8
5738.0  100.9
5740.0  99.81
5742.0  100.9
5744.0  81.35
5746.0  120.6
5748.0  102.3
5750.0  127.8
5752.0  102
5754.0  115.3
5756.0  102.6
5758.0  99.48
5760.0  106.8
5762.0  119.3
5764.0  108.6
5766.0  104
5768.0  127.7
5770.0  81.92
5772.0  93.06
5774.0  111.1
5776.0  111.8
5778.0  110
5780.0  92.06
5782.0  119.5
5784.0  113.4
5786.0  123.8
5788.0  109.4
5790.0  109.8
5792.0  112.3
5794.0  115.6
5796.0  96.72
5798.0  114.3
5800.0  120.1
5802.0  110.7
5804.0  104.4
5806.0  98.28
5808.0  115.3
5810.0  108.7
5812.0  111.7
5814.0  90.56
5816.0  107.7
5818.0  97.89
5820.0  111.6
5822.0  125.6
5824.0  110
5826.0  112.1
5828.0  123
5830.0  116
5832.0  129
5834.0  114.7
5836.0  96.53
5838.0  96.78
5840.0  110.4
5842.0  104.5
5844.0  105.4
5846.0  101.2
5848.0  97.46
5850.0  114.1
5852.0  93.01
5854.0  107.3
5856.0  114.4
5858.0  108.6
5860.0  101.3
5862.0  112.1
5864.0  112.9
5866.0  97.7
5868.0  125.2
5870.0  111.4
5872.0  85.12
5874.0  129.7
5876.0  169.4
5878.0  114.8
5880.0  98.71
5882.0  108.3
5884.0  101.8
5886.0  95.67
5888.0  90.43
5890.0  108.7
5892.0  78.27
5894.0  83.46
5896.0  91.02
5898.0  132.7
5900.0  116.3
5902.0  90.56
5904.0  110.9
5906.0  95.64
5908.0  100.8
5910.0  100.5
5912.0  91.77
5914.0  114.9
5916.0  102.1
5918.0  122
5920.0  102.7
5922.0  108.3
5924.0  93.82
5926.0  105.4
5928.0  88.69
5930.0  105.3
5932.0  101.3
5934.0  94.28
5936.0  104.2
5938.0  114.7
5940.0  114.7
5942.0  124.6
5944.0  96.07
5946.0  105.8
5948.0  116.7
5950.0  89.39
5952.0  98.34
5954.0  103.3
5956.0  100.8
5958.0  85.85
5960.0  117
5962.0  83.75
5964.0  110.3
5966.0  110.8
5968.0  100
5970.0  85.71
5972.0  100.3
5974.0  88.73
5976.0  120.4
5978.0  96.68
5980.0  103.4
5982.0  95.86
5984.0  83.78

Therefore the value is 2.5 Angstrom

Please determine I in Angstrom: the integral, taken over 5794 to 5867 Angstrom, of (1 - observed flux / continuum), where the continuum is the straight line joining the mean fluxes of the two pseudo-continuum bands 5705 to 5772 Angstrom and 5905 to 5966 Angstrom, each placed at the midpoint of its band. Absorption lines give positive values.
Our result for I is -2.7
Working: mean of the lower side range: 105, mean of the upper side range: 103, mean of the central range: 108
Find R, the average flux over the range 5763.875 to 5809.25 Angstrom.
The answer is 109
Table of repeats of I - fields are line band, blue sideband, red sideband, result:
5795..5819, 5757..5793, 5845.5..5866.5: 0.2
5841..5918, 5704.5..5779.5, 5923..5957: -1.4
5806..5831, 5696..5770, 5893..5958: -1.3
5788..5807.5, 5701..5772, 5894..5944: -0.7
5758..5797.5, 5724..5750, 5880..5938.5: -2.1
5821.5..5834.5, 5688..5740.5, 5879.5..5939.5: -1.8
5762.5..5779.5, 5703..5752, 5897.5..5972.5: -0.3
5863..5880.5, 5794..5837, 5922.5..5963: -1.6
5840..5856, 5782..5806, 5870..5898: 0.5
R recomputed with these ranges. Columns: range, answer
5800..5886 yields 110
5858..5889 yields 110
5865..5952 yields 105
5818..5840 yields 113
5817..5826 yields 111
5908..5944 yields 105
